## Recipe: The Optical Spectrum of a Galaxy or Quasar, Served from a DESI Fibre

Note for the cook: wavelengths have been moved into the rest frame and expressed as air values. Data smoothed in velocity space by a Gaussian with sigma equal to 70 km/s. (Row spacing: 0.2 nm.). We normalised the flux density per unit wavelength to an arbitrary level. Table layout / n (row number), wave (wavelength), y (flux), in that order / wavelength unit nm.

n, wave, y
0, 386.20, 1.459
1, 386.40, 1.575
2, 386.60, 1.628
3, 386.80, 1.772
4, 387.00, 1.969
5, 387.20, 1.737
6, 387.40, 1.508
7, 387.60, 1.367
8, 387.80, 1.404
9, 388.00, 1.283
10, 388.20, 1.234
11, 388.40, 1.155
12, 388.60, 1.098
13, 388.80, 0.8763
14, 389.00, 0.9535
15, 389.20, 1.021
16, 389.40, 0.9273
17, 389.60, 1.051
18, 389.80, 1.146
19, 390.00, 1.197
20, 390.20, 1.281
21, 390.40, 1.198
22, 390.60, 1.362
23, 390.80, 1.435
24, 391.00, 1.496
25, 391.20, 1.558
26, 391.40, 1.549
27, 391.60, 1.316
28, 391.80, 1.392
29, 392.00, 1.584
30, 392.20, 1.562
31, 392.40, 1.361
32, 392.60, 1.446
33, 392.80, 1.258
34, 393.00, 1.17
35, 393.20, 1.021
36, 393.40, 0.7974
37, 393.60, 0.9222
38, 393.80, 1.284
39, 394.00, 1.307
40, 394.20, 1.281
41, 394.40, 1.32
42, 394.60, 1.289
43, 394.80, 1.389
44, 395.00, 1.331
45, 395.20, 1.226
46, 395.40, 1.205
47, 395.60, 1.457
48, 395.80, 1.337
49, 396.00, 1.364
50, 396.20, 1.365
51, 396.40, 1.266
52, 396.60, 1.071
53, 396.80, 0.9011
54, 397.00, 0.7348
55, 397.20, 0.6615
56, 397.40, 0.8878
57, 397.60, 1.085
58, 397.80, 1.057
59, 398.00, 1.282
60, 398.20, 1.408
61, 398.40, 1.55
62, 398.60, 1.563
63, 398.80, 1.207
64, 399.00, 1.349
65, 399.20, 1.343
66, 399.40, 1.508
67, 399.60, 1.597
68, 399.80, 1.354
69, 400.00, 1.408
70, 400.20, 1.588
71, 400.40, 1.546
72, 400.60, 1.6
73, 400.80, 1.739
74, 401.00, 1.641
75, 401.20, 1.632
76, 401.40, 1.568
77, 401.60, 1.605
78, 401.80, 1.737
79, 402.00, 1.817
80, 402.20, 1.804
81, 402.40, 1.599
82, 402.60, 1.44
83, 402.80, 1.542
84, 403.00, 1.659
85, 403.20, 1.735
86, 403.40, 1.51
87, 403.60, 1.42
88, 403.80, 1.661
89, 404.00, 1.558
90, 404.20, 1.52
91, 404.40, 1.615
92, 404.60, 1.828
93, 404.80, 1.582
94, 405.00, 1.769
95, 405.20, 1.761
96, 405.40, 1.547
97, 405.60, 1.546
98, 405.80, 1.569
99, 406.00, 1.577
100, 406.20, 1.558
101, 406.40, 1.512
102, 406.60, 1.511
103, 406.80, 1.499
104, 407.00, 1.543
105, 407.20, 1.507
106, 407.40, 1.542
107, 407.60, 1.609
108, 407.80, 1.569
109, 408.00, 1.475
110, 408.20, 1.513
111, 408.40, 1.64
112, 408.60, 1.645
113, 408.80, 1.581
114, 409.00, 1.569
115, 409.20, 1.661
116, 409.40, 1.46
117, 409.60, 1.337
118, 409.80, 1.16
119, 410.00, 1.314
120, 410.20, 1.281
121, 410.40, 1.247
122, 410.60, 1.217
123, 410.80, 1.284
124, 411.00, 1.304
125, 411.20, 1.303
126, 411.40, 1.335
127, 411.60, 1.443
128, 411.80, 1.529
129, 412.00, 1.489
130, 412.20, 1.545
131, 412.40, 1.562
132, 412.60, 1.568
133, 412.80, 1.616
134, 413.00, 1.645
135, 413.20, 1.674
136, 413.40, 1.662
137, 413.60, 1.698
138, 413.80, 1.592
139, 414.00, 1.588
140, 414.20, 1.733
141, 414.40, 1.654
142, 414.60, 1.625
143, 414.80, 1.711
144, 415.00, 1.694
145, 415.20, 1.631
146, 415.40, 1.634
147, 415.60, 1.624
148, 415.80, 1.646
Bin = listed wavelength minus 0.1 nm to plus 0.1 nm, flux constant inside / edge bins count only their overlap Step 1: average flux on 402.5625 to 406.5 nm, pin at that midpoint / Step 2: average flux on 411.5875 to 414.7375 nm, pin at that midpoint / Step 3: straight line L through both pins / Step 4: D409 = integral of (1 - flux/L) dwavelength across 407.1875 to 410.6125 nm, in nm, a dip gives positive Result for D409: 0.29 nm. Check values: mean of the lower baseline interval 1.6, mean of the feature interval 1.47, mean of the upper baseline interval 1.61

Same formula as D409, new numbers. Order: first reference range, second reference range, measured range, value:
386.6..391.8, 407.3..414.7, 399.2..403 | -0.45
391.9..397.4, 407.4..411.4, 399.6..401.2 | -0.32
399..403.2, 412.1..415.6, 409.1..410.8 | 0.30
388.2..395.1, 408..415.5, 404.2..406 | -0.27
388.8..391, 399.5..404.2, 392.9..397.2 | 0.53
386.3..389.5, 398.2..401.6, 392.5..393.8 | 0.28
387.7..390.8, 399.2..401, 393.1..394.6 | 0.20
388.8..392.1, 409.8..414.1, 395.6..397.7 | 0.38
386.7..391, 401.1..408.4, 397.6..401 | 0.12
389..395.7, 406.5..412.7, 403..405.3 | -0.38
